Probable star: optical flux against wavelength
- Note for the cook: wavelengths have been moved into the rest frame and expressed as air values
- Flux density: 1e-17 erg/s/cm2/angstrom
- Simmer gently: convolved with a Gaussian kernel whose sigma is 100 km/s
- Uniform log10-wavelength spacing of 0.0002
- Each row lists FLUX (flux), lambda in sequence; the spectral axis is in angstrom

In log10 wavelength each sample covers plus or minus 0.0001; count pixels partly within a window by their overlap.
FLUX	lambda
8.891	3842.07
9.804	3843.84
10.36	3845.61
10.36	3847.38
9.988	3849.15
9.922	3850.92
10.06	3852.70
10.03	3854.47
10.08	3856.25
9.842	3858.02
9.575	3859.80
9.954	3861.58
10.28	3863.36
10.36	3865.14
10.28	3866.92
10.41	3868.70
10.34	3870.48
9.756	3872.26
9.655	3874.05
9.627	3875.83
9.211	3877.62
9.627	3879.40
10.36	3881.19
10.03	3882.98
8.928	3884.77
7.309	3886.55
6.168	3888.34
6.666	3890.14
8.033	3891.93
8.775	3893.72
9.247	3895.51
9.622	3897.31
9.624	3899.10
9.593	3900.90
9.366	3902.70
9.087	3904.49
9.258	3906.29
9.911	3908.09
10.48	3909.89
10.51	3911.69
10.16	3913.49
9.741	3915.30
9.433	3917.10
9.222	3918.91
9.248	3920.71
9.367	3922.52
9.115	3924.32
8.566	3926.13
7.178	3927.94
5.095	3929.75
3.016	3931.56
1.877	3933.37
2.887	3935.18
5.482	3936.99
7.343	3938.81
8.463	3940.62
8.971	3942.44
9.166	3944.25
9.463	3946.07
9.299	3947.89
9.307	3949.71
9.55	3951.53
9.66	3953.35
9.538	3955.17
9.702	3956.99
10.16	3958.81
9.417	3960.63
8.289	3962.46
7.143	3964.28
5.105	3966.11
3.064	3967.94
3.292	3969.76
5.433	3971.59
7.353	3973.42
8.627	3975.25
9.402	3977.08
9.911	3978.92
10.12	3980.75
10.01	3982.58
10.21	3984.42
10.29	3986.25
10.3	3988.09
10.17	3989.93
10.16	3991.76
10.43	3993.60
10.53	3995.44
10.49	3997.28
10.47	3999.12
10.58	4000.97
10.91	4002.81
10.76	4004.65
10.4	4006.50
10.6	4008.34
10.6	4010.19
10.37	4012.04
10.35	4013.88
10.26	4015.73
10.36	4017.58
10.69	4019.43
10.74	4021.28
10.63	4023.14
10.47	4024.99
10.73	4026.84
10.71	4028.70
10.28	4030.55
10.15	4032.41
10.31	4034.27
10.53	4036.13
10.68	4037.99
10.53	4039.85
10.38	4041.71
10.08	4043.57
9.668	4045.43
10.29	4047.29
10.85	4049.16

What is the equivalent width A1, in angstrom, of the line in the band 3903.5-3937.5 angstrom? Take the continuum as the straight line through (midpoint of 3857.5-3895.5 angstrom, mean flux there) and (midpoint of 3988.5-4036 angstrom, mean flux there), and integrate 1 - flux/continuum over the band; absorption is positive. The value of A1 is 6.2 angstrom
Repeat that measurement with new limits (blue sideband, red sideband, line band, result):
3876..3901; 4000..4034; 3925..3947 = 6.89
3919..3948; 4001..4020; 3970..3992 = 0.36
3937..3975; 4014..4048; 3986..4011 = -3.07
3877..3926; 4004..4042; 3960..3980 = 5.91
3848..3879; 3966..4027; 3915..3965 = 8.68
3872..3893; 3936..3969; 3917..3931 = 0.41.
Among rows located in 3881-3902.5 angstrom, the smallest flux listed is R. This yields 6.168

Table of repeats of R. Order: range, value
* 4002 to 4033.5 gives 10.15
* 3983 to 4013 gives 10.16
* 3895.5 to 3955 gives 1.877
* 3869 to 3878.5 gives 9.211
